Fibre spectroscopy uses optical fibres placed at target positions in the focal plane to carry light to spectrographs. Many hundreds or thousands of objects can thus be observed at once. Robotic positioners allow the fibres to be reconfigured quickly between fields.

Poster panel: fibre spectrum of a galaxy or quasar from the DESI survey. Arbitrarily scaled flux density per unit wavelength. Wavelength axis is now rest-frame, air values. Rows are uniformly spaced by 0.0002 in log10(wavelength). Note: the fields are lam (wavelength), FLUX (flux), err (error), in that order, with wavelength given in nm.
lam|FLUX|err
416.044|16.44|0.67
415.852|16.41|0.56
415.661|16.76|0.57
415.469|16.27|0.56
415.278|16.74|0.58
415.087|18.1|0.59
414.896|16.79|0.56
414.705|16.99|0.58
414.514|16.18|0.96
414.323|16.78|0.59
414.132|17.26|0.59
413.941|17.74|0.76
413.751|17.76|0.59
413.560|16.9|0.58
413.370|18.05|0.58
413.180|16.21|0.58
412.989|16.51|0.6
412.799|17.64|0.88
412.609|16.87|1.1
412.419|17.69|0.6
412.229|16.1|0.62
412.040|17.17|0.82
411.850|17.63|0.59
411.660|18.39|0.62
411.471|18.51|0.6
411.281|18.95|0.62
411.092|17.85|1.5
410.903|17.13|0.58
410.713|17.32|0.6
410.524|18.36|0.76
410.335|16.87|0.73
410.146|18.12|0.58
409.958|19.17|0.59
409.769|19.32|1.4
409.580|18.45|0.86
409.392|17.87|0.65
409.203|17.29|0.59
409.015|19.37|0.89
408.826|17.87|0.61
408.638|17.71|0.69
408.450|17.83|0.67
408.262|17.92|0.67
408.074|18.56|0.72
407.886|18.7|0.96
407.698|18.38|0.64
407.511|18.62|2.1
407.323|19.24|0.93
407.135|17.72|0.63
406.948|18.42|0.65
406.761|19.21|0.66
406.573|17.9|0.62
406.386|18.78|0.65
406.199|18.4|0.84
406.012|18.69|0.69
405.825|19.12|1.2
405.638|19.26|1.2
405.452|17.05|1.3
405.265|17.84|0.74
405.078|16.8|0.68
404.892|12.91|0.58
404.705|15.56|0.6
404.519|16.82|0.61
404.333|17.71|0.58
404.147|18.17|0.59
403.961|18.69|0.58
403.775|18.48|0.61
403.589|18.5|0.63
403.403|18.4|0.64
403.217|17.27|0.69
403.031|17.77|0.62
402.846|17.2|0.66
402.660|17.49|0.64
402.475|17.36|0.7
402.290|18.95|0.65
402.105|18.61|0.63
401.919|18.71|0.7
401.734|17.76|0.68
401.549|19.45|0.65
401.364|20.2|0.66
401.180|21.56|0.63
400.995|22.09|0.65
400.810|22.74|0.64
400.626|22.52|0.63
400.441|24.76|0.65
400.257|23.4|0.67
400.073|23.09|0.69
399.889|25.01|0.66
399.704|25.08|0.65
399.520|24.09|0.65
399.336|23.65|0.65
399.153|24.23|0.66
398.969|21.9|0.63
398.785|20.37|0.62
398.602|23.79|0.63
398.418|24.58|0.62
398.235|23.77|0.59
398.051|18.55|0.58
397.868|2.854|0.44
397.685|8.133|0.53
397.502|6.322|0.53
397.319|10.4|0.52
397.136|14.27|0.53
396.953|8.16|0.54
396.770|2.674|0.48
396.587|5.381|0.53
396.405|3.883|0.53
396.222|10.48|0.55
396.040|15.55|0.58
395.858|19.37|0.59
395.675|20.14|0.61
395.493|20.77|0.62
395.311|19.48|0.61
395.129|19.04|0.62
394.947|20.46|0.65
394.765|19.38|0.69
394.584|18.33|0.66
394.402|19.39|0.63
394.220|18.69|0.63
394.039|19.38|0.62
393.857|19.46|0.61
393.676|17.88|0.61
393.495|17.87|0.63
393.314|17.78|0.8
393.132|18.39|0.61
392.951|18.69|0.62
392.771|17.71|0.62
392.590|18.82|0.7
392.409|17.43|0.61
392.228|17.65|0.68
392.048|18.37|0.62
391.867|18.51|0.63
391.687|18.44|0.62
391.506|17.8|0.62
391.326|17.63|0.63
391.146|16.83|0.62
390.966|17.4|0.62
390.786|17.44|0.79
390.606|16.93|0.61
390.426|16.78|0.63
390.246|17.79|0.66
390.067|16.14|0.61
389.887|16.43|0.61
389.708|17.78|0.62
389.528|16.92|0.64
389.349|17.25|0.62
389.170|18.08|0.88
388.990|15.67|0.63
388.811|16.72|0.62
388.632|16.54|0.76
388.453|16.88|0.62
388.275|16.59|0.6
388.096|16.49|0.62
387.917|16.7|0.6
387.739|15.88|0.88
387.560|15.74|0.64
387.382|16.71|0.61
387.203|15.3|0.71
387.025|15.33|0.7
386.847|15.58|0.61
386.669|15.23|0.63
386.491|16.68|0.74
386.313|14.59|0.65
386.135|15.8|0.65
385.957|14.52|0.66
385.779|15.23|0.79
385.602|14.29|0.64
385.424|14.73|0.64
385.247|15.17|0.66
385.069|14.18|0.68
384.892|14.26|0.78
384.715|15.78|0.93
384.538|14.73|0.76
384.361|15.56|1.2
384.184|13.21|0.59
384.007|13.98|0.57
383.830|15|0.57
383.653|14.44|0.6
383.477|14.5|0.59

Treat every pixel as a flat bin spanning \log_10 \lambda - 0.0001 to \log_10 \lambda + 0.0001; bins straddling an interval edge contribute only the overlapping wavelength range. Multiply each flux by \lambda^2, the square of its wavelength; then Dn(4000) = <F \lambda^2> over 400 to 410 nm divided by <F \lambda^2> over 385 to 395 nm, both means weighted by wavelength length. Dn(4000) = 1.2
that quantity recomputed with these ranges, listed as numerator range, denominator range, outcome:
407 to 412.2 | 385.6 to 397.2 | 1.21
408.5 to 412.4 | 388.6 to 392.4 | 1.15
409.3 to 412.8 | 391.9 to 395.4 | 1.05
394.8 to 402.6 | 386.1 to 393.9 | 1.10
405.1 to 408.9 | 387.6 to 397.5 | 1.20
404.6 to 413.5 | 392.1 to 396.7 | 1.12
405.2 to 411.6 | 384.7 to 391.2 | 1.26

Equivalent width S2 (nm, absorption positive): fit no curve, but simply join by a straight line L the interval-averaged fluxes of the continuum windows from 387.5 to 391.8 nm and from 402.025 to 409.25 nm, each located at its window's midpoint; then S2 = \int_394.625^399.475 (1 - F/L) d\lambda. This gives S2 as 0.459 nm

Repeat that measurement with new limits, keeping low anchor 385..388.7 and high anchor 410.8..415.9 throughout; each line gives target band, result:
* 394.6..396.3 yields -0.23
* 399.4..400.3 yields -0.42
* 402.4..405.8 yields -0.15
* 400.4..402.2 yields -0.46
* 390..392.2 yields -0.23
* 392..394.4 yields -0.35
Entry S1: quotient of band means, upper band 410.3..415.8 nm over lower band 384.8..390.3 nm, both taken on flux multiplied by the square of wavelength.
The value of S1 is 1.23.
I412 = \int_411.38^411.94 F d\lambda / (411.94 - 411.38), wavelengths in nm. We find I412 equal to 18.2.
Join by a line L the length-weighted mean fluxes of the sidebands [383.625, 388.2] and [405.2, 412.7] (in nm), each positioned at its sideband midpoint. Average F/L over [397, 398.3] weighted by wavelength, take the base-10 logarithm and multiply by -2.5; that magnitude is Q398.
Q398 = 0.39 mag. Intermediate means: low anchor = 15.2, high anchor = 18.1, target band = 11.7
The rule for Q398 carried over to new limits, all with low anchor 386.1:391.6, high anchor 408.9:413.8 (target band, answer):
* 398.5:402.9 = -0.24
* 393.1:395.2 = -0.12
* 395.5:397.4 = 0.43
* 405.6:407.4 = -0.07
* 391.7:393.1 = -0.09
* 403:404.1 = -0.05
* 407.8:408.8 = -0.03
